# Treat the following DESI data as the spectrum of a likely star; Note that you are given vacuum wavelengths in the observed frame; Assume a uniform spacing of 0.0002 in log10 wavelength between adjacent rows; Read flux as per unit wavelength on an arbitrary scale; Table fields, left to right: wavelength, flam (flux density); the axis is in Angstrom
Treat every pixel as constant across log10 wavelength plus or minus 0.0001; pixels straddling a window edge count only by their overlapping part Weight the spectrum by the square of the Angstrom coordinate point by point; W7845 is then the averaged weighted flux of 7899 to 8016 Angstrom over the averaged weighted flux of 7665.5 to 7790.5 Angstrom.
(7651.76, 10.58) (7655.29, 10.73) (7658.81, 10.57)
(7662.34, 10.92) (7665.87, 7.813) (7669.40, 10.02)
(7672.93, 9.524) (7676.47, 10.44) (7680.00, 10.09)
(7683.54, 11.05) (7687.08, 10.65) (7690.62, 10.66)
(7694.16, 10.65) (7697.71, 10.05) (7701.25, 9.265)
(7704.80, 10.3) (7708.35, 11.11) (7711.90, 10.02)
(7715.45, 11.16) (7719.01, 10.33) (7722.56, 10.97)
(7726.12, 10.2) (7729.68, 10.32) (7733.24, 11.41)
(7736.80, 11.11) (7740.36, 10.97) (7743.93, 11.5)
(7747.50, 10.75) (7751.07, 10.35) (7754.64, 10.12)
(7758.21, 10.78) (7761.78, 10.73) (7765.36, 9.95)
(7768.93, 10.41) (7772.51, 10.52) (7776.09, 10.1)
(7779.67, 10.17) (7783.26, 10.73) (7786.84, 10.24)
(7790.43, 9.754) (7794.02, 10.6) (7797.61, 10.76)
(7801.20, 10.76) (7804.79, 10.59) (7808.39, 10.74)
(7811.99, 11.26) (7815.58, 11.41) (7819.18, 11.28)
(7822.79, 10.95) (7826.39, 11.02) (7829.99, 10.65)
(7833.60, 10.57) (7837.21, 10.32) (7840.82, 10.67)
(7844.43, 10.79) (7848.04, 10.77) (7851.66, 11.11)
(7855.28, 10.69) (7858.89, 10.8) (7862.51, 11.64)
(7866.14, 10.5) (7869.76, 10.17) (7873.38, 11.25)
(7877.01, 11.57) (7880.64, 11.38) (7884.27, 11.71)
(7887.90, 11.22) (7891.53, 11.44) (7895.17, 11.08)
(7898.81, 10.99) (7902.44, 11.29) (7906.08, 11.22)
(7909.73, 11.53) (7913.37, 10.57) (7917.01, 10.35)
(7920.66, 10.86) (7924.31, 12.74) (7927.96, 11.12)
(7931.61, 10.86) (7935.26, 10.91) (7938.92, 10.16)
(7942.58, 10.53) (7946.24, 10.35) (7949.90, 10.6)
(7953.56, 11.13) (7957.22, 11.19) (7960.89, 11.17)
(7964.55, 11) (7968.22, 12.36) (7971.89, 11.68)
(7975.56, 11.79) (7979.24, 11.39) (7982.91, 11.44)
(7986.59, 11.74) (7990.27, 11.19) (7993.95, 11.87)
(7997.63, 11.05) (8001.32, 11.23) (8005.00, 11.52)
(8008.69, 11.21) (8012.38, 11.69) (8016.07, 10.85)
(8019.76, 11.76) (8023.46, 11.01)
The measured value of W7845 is 1.14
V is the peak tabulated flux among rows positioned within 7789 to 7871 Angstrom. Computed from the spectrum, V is 11.64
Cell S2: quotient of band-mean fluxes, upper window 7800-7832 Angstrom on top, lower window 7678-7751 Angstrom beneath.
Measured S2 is 1.03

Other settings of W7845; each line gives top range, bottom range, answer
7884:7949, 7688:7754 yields 1.09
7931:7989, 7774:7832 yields 1.09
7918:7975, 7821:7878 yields 1.05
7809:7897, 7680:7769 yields 1.07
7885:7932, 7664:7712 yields 1.17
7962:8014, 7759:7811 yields 1.16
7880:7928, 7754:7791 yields 1.12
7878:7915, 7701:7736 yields 1.11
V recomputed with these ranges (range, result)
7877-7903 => 11.71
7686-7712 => 11.11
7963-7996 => 12.36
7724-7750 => 11.5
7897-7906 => 11.29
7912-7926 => 12.74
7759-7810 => 10.76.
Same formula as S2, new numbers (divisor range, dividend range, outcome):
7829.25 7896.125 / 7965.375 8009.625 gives 1.05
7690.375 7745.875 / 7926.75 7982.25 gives 1.04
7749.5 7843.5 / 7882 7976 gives 1.05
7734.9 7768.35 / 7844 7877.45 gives 1.02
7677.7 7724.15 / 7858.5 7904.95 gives 1.07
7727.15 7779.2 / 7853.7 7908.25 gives 1.05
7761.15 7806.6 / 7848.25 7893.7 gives 1.07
